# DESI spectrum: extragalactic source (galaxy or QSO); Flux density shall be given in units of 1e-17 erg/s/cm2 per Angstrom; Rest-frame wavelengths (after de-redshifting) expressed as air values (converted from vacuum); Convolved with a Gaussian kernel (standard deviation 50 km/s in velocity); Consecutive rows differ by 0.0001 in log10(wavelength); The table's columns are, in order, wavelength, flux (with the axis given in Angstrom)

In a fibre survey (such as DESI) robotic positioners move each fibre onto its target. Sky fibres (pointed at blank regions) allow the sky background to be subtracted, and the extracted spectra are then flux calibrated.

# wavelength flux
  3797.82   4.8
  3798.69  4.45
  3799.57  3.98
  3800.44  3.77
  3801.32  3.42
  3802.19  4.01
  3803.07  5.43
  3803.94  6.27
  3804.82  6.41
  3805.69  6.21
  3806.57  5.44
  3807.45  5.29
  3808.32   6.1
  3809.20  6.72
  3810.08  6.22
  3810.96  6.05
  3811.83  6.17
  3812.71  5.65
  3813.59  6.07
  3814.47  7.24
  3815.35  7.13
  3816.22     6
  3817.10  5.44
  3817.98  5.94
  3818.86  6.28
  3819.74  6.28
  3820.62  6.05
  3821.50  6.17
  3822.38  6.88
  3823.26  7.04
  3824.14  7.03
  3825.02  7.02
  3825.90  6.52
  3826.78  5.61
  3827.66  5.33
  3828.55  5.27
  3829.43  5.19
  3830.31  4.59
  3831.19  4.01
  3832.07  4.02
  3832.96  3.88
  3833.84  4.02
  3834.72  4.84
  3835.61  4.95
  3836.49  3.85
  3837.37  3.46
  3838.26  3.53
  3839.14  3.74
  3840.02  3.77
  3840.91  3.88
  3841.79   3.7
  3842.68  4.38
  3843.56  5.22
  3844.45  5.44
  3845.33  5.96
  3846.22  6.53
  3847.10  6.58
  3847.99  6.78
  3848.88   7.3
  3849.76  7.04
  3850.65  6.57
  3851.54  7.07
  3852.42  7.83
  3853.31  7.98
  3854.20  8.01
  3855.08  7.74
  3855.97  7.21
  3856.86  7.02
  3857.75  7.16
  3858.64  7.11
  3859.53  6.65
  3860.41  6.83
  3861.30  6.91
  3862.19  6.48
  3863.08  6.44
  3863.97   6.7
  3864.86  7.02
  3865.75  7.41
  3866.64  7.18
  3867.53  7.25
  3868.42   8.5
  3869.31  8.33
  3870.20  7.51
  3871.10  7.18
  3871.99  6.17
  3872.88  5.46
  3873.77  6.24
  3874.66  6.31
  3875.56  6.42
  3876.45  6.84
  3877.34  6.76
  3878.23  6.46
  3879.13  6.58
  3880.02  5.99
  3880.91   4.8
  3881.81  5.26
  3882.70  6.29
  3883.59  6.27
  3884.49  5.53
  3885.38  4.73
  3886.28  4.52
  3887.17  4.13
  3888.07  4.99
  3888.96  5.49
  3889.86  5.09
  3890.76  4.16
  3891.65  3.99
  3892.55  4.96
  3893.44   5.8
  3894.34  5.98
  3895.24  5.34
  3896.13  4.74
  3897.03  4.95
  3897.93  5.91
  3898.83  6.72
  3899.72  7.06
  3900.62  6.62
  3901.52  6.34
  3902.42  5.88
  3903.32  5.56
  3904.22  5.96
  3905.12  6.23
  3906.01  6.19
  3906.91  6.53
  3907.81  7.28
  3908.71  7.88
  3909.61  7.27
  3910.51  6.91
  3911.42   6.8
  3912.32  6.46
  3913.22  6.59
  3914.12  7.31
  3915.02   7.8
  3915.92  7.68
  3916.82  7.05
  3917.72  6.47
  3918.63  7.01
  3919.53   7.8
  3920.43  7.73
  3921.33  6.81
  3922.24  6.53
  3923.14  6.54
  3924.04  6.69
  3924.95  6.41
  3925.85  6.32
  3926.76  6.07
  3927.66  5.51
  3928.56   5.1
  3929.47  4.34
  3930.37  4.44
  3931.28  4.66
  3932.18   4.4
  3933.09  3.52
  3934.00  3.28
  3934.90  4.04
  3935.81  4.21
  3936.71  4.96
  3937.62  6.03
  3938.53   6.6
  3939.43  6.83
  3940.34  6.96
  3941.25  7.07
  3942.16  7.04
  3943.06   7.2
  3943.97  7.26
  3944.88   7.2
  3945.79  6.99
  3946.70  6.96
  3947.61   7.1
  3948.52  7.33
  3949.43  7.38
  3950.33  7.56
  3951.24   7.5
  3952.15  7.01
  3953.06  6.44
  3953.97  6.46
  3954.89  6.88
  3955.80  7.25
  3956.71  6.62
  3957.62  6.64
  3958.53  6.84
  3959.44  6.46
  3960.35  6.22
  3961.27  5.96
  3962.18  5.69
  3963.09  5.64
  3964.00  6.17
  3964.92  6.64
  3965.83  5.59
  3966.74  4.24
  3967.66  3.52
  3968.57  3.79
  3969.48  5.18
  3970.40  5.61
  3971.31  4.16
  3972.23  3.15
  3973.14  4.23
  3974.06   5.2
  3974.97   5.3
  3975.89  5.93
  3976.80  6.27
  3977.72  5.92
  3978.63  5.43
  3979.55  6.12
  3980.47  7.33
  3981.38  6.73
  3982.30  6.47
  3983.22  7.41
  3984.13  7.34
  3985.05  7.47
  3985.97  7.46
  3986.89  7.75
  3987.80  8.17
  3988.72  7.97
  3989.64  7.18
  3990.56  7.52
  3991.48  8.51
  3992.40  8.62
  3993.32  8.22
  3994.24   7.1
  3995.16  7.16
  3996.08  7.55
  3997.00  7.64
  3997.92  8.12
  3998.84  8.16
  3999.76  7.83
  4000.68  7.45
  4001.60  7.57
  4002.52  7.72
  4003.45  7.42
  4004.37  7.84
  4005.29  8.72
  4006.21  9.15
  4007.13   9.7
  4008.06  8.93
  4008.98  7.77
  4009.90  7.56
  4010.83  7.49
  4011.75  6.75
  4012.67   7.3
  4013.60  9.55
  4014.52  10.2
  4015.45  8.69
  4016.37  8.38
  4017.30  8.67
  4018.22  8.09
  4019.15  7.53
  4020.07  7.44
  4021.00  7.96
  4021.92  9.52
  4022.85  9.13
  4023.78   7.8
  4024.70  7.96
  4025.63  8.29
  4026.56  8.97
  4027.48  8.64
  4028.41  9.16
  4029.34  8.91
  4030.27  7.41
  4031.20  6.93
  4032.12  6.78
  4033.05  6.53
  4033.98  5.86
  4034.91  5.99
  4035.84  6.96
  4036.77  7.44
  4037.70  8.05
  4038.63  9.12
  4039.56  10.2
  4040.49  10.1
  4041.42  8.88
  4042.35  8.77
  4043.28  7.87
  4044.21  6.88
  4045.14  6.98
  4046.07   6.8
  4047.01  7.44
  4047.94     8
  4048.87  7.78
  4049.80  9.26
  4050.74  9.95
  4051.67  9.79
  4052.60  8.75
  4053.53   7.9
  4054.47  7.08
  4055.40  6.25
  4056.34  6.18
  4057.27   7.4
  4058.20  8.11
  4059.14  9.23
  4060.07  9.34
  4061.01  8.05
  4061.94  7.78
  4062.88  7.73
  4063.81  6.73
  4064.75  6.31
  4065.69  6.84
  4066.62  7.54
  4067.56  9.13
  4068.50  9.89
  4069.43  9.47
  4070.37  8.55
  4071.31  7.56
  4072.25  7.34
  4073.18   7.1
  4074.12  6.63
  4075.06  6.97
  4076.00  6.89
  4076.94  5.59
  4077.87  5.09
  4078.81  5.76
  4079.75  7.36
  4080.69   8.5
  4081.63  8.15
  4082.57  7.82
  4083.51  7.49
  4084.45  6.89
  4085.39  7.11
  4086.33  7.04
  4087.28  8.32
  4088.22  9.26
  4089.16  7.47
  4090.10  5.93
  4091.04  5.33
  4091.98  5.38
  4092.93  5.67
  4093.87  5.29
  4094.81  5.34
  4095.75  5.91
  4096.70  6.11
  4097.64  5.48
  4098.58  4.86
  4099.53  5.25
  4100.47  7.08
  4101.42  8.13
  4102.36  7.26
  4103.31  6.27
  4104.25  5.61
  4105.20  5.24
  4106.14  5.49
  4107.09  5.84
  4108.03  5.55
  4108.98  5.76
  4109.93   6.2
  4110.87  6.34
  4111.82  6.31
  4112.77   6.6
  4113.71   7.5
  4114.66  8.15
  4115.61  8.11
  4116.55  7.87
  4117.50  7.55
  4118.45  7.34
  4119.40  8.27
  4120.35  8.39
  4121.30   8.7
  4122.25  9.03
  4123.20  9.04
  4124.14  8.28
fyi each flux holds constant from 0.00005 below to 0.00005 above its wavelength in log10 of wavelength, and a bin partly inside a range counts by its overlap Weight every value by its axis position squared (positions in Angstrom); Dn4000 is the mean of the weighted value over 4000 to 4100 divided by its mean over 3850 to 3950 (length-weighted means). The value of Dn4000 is 1.3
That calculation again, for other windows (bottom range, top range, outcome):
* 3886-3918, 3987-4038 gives 1.38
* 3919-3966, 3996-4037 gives 1.33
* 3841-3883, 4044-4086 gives 1.28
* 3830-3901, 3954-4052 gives 1.34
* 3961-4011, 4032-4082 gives 1.17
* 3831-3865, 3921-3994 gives 1.13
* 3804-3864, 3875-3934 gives 1.05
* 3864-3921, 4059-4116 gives 1.21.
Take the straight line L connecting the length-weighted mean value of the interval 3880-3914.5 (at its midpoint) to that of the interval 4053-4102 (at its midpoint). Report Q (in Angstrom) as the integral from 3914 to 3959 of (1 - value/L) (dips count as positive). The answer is -1.9 Angstrom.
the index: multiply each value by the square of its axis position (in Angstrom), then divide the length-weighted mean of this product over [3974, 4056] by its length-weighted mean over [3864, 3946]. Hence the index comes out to 1.3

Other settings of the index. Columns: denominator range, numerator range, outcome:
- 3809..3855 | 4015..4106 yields 1.46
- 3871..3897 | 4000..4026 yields 1.58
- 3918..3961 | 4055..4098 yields 1.22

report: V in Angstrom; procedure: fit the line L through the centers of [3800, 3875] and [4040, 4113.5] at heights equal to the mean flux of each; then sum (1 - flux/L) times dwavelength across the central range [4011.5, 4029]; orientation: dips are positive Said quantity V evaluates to -3.93 Angstrom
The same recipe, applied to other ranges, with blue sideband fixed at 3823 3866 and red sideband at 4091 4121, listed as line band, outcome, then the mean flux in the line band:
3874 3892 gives 1.3 Angstrom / 5.55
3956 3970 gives 1.0 Angstrom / 5.71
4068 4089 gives -3.6 Angstrom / 7.49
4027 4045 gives -4.6 Angstrom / 7.91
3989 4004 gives -3.7 Angstrom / 7.74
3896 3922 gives -2.9 Angstrom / 6.7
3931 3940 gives 1.8 Angstrom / 4.89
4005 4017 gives -4.3 Angstrom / 8.47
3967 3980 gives 2.5 Angstrom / 4.97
